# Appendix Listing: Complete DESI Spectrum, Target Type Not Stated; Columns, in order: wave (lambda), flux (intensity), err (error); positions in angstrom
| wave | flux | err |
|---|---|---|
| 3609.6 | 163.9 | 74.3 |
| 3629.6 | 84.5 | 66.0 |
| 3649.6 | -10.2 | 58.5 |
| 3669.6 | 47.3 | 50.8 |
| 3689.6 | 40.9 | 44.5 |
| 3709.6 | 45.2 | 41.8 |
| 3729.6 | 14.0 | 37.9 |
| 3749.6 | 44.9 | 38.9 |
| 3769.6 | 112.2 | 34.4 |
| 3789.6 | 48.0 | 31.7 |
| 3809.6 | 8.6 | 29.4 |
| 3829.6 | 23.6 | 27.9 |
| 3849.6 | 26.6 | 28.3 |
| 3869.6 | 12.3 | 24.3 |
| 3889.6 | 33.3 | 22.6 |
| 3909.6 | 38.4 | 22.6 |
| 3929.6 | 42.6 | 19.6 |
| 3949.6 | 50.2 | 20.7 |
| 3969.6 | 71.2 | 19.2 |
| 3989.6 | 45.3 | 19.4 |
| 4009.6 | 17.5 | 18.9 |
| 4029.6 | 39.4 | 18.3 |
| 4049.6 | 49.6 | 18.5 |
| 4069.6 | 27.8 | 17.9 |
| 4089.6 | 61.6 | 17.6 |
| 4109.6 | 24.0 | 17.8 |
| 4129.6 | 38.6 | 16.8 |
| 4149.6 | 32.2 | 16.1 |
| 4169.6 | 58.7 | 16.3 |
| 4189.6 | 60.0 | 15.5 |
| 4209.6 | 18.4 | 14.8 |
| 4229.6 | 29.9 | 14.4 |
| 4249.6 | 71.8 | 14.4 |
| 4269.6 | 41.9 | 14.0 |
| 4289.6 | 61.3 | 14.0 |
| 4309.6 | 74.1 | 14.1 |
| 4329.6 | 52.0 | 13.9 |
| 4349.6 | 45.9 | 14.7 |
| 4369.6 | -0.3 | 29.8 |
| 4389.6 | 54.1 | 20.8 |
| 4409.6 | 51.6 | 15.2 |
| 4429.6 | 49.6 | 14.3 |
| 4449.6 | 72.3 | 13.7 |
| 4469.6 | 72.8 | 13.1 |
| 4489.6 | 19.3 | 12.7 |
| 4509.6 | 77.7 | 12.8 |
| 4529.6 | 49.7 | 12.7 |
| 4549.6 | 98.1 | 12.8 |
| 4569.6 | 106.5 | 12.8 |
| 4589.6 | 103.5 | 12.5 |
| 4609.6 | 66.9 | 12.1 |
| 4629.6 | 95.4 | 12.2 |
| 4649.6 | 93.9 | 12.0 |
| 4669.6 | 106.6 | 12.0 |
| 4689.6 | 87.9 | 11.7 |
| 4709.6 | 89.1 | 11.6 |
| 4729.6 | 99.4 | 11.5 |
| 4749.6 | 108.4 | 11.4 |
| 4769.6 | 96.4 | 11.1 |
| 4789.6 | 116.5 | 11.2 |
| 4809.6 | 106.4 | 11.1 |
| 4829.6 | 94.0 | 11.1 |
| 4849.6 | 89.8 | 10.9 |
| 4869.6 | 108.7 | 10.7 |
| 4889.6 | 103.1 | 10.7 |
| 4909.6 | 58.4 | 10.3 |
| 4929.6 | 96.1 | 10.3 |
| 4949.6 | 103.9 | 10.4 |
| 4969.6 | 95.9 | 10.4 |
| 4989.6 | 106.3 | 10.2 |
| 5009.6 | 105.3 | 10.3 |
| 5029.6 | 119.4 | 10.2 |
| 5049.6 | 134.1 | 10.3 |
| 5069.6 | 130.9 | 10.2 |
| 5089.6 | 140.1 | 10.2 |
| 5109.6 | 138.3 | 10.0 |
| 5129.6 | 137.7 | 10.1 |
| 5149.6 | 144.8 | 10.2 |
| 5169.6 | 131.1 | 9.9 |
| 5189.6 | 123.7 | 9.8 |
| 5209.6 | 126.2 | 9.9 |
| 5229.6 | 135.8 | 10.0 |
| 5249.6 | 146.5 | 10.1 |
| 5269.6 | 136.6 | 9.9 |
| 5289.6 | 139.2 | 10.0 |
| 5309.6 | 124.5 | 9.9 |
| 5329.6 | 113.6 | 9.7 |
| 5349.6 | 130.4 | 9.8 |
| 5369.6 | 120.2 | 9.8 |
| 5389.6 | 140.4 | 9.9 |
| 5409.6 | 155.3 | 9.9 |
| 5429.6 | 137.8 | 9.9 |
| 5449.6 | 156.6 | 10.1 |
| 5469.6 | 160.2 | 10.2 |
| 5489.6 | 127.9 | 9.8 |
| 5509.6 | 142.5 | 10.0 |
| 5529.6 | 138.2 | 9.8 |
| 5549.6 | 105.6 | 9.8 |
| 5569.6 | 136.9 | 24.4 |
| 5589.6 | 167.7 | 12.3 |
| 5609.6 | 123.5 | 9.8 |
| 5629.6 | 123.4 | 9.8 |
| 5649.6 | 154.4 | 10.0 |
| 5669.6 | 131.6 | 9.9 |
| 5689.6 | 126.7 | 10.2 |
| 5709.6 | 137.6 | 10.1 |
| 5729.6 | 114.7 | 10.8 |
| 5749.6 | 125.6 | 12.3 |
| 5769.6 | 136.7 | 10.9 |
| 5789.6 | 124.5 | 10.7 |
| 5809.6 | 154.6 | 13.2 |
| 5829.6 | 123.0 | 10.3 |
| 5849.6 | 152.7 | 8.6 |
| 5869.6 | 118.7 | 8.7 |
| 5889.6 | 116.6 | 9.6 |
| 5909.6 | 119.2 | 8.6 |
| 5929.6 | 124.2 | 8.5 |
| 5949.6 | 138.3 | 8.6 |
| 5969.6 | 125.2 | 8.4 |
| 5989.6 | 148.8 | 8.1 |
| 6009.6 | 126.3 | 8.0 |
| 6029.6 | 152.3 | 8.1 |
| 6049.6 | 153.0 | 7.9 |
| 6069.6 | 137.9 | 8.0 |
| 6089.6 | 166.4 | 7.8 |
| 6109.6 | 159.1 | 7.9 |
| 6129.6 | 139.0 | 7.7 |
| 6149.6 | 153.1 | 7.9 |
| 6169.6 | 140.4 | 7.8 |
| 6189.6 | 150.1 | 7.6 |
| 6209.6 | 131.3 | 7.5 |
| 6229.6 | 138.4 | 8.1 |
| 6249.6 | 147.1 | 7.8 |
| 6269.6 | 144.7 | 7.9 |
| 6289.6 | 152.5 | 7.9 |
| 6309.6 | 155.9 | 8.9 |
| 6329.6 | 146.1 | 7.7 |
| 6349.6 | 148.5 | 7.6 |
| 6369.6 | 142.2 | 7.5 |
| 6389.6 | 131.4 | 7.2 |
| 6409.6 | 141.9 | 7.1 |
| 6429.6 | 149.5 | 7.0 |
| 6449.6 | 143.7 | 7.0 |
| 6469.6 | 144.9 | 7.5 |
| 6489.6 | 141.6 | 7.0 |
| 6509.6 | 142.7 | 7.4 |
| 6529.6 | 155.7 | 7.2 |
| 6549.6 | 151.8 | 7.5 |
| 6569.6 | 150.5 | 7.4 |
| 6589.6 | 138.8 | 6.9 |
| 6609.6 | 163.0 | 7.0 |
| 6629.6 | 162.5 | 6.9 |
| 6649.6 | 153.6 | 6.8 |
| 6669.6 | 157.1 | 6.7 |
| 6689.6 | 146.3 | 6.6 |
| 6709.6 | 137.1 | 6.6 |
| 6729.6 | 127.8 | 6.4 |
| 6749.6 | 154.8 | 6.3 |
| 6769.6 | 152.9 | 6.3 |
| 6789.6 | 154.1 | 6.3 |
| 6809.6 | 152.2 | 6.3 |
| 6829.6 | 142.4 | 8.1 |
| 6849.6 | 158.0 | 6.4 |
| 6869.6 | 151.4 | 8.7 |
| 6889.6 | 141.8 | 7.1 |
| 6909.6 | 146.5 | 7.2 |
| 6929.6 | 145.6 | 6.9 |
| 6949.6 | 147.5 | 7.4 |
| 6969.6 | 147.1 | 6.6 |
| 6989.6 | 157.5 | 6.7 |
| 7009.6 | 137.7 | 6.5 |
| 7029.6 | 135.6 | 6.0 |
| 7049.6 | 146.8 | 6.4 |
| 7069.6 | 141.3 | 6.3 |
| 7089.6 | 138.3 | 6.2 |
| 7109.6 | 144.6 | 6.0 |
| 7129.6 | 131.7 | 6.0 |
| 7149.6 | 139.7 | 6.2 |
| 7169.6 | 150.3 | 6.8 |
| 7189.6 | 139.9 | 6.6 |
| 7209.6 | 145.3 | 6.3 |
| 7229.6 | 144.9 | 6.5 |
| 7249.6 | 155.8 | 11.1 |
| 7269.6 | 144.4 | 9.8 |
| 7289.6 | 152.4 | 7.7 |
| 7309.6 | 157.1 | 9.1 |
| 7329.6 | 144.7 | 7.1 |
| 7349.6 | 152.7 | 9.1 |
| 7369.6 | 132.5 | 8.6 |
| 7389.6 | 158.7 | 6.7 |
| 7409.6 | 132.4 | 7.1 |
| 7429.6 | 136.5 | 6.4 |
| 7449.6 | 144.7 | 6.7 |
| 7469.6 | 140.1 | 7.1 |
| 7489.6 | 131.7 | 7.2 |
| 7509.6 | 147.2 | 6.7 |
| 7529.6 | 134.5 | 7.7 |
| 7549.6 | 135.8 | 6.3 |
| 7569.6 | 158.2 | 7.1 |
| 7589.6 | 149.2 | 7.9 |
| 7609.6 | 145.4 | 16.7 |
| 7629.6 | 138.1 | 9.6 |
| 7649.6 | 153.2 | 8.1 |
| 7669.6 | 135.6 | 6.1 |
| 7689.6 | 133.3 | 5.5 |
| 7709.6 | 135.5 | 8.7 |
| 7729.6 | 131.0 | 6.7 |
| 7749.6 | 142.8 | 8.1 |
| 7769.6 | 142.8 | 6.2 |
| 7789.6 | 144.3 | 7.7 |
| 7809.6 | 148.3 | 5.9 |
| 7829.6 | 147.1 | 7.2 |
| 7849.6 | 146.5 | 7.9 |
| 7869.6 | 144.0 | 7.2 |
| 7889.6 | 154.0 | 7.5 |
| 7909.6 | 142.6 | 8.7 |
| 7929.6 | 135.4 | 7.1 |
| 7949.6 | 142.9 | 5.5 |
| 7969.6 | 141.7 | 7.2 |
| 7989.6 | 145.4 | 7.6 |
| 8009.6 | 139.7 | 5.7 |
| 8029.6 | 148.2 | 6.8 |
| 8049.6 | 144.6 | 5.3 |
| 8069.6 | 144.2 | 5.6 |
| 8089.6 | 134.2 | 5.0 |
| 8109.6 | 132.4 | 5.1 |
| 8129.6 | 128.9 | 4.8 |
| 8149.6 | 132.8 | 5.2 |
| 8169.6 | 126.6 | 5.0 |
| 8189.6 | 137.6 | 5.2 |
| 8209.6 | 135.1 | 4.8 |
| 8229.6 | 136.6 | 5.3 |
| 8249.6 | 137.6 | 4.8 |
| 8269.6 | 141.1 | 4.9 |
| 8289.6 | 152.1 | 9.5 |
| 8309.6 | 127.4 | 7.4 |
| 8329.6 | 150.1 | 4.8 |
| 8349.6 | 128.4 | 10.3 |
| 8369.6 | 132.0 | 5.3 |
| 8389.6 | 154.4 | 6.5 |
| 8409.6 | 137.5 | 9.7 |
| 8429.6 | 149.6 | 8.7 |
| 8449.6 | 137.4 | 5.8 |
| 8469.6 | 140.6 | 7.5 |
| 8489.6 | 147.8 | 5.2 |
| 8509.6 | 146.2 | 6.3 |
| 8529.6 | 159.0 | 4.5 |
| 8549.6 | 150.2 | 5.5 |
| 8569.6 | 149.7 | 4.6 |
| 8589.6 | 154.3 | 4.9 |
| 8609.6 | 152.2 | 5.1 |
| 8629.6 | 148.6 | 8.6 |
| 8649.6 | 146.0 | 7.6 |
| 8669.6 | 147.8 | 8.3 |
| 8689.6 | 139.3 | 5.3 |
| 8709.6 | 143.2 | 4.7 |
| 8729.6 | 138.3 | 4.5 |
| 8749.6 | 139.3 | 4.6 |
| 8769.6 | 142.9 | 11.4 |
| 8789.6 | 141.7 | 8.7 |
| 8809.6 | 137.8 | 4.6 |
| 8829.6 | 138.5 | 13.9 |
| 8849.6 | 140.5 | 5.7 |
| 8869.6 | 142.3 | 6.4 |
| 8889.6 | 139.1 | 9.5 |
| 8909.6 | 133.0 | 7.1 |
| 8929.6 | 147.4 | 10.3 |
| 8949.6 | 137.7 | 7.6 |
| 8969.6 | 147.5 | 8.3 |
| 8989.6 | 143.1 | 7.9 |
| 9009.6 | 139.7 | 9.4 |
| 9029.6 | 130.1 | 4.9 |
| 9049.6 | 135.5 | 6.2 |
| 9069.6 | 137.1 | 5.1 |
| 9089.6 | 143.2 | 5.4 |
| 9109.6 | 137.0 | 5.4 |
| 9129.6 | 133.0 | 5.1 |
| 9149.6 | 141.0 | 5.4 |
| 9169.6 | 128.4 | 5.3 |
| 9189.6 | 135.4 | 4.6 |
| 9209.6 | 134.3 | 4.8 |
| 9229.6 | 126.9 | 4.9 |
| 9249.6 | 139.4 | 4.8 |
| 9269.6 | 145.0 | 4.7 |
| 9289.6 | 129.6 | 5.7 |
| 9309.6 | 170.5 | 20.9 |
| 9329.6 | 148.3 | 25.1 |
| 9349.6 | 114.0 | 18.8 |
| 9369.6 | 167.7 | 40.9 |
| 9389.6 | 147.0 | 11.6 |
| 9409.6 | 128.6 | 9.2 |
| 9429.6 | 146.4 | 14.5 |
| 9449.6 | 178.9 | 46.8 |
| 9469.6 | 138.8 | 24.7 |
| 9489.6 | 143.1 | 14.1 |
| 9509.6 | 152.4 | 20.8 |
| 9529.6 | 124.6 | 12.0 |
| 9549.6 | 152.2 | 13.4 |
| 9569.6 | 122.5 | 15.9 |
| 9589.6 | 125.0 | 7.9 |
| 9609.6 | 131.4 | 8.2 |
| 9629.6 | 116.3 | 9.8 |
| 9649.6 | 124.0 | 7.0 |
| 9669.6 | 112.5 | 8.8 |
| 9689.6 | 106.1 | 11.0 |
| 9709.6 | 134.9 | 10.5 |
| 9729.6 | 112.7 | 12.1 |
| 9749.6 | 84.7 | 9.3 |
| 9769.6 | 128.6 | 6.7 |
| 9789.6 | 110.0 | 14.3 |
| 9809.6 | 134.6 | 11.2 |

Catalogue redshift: 0.140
